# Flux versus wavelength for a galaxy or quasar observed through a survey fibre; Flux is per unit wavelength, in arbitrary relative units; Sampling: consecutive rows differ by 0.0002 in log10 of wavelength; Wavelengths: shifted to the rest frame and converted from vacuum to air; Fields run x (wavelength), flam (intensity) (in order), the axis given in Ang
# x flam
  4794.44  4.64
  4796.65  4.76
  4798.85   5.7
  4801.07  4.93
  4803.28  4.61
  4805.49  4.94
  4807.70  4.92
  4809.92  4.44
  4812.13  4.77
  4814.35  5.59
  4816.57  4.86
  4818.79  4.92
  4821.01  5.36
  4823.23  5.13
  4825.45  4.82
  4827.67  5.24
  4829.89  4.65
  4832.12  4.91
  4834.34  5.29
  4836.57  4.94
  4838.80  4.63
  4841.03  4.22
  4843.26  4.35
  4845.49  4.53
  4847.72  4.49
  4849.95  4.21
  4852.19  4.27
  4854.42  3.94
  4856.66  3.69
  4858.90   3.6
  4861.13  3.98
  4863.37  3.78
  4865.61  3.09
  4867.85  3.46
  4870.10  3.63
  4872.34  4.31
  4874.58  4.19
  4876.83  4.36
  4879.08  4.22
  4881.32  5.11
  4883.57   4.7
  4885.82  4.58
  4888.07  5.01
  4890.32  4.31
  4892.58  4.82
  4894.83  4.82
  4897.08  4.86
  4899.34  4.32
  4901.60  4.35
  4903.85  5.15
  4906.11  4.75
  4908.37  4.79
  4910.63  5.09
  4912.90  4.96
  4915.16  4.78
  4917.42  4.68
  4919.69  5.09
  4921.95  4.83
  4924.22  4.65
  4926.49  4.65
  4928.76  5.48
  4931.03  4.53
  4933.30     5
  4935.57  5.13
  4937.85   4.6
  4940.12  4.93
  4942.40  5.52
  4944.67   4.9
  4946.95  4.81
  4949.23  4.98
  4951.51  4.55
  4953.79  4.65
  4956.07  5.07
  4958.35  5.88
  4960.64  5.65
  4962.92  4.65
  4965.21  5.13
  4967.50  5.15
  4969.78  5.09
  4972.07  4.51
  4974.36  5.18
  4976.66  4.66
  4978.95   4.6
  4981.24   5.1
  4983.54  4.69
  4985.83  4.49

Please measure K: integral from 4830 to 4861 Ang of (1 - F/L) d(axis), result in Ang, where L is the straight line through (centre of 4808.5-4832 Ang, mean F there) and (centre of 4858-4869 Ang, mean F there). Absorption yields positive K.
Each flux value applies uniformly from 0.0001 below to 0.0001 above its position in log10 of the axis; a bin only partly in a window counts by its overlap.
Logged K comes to -1.6 Ang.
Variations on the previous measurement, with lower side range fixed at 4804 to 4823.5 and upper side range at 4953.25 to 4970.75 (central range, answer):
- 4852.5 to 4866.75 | 3.8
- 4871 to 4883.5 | 1.5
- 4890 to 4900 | 0.8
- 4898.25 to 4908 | 0.8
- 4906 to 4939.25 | 1.6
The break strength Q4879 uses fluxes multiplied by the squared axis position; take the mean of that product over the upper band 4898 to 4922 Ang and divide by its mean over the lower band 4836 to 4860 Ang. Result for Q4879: 1.16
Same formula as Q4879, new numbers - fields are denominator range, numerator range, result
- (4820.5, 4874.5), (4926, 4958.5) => 1.19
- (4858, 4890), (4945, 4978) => 1.24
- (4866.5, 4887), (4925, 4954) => 1.18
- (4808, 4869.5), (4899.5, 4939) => 1.12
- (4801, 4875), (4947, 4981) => 1.17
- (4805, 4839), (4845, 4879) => 0.81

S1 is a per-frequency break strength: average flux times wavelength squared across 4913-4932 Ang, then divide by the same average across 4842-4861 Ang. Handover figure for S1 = 1.21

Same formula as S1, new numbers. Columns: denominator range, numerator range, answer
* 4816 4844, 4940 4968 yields 1.09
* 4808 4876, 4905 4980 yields 1.16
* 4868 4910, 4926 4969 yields 1.13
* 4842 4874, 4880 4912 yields 1.22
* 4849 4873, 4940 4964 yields 1.38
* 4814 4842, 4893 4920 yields 1.00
